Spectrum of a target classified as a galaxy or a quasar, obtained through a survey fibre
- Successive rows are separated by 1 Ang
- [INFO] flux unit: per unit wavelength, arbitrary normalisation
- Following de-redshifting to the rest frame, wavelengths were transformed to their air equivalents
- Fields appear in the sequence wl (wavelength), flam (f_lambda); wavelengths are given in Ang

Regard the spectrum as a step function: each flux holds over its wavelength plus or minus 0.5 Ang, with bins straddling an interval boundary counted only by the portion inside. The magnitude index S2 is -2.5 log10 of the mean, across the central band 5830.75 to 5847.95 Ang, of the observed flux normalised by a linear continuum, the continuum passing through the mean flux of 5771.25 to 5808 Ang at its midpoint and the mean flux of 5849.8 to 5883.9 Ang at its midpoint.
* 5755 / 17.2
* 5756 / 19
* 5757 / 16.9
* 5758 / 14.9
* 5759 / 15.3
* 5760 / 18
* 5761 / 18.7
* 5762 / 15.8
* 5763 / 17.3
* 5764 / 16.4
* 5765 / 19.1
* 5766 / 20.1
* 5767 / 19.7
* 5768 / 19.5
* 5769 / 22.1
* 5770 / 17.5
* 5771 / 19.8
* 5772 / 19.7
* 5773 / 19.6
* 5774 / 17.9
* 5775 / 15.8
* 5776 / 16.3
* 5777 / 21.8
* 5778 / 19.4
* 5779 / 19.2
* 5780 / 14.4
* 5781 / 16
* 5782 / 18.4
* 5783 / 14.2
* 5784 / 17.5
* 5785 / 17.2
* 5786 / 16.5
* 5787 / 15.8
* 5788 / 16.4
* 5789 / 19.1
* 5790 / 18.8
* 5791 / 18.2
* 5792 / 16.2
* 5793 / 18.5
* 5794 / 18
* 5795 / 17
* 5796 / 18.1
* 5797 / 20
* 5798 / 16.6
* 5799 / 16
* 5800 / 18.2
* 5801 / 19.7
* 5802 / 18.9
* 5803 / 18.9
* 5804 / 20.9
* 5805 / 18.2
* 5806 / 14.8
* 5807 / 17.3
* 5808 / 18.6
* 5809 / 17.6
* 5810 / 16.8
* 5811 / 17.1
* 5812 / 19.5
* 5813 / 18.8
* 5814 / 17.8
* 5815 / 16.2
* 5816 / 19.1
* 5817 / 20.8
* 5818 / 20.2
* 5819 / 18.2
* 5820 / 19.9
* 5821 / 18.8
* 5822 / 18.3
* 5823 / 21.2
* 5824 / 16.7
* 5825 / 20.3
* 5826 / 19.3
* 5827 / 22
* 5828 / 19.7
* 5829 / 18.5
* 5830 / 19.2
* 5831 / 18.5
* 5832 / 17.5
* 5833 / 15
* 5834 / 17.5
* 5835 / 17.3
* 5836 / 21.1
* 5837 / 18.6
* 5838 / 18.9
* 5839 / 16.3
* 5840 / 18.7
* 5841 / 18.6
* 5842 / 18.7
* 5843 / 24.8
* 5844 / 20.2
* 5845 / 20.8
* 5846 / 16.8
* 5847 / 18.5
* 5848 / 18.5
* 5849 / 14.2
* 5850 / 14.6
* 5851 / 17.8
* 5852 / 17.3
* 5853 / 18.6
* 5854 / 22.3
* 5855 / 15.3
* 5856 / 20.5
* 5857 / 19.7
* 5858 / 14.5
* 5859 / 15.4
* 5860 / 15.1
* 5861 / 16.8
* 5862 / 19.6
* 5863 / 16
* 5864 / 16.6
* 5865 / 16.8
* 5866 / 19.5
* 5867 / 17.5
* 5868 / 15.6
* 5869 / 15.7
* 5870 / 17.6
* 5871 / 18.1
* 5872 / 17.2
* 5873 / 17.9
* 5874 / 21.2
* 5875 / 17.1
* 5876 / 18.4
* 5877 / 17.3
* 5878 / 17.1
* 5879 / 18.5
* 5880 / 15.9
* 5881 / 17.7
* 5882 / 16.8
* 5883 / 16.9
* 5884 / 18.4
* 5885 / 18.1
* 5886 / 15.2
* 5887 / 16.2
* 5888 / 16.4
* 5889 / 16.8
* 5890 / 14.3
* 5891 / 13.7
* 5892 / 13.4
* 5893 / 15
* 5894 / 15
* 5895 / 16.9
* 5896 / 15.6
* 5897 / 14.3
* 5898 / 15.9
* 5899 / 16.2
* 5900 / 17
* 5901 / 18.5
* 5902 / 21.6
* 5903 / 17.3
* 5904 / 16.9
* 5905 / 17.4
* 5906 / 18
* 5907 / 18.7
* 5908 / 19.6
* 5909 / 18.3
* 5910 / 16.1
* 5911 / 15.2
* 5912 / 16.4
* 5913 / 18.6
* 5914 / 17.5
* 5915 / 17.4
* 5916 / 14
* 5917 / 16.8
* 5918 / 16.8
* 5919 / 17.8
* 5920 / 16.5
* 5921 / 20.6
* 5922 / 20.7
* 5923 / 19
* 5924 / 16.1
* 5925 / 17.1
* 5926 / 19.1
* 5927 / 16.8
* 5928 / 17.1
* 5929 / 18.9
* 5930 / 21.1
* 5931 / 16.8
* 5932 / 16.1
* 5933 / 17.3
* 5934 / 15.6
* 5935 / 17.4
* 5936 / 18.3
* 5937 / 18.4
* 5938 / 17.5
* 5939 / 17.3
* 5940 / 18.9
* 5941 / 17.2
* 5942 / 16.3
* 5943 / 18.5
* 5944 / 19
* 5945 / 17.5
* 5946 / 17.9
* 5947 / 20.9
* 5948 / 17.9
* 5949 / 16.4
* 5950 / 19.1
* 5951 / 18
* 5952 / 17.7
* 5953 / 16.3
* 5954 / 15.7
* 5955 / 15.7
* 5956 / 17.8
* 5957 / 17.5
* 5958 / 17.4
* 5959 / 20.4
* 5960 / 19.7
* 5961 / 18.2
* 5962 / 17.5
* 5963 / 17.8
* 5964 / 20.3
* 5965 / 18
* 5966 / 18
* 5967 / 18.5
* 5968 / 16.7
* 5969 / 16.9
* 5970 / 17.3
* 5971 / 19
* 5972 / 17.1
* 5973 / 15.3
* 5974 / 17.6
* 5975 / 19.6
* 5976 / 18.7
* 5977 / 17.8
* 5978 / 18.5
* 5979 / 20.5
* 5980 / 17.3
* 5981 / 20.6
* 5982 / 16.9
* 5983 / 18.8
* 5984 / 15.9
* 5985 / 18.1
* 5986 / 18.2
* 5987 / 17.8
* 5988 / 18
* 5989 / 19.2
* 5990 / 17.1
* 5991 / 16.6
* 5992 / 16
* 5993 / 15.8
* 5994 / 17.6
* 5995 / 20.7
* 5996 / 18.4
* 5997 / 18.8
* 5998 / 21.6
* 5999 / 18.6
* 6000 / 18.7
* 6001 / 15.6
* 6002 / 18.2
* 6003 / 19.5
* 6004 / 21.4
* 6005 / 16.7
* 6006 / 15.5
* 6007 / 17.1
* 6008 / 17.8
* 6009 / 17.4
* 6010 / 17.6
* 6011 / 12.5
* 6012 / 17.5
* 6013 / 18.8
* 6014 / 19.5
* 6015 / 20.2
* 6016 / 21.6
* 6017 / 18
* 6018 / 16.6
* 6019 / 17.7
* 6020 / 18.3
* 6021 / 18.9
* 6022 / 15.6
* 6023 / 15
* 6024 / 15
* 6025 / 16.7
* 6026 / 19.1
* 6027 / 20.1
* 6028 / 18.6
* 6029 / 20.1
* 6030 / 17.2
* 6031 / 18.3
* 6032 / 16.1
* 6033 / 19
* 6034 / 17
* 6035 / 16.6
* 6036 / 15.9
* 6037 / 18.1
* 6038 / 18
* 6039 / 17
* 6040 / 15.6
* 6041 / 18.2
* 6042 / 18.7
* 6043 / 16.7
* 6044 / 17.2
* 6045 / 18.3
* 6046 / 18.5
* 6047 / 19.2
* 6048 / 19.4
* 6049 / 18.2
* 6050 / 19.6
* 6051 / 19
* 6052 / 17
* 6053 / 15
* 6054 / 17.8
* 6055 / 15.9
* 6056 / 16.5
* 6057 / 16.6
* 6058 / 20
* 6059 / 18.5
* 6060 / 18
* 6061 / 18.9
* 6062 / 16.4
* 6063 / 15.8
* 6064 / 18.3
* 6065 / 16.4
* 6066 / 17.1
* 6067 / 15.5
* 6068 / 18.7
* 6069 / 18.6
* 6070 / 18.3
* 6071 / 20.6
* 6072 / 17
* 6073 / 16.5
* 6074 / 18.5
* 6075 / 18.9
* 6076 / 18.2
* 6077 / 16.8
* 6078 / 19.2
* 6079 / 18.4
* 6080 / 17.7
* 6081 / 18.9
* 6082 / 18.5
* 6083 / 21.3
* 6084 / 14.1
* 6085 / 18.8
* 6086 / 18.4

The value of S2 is -0.07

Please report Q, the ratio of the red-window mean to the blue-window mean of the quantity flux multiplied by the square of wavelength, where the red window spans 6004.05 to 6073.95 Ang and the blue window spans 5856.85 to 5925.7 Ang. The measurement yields 1.1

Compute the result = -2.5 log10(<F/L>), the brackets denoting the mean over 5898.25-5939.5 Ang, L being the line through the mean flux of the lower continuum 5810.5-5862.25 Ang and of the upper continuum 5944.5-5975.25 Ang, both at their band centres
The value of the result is 0.02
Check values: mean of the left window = 18.4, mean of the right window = 17.8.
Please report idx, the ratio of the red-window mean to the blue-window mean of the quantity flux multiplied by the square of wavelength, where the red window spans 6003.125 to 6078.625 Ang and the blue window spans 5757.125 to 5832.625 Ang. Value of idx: 1.06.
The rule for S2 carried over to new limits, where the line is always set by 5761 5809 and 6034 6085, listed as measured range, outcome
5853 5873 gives 0.03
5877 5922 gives 0.06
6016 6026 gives 0.04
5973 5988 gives -0.02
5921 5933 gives -0.02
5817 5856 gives -0.04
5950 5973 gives 0.00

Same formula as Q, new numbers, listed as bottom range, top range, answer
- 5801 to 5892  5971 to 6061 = 1.06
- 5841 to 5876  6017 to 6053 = 1.05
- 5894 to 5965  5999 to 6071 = 1.04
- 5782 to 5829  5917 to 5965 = 1.03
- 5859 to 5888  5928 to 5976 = 1.06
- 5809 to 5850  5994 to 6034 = 1.03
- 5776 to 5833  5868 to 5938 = 0.98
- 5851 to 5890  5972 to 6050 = 1.08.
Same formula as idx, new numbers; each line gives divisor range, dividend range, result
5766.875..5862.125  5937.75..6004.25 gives 1.04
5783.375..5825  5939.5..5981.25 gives 1.05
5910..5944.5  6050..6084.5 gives 1.06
